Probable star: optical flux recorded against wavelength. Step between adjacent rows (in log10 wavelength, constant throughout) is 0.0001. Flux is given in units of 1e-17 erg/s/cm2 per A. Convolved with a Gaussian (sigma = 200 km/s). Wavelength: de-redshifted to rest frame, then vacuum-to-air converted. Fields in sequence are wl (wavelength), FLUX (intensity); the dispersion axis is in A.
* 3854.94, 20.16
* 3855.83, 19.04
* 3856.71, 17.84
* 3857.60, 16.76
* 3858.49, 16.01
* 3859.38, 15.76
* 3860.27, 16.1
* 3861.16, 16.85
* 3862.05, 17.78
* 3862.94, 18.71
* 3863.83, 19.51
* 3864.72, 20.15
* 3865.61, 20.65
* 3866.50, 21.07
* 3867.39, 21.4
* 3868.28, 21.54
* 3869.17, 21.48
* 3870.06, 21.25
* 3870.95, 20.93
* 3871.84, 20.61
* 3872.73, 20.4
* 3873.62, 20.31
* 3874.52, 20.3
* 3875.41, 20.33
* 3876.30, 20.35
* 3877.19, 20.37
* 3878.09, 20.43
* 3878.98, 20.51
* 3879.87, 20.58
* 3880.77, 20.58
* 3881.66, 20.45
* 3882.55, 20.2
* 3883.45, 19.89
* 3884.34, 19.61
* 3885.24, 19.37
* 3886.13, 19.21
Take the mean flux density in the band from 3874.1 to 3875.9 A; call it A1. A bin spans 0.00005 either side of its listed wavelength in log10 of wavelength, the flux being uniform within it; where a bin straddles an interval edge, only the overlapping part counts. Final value 20.4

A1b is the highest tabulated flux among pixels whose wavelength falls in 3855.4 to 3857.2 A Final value 19.04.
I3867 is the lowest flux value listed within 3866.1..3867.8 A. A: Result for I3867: 21.07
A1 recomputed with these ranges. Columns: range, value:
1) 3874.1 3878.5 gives 20.4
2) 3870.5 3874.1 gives 20.6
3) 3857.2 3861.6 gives 16.3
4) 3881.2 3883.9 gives 20.2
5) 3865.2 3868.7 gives 21.2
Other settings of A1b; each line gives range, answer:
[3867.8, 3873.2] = 21.54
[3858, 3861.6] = 16.85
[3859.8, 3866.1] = 20.65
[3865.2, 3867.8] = 21.4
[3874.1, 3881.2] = 20.58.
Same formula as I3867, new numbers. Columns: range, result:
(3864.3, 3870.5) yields 20.15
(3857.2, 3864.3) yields 15.76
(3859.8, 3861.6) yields 16.1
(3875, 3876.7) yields 20.33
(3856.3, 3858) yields 16.76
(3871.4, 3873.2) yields 20.4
